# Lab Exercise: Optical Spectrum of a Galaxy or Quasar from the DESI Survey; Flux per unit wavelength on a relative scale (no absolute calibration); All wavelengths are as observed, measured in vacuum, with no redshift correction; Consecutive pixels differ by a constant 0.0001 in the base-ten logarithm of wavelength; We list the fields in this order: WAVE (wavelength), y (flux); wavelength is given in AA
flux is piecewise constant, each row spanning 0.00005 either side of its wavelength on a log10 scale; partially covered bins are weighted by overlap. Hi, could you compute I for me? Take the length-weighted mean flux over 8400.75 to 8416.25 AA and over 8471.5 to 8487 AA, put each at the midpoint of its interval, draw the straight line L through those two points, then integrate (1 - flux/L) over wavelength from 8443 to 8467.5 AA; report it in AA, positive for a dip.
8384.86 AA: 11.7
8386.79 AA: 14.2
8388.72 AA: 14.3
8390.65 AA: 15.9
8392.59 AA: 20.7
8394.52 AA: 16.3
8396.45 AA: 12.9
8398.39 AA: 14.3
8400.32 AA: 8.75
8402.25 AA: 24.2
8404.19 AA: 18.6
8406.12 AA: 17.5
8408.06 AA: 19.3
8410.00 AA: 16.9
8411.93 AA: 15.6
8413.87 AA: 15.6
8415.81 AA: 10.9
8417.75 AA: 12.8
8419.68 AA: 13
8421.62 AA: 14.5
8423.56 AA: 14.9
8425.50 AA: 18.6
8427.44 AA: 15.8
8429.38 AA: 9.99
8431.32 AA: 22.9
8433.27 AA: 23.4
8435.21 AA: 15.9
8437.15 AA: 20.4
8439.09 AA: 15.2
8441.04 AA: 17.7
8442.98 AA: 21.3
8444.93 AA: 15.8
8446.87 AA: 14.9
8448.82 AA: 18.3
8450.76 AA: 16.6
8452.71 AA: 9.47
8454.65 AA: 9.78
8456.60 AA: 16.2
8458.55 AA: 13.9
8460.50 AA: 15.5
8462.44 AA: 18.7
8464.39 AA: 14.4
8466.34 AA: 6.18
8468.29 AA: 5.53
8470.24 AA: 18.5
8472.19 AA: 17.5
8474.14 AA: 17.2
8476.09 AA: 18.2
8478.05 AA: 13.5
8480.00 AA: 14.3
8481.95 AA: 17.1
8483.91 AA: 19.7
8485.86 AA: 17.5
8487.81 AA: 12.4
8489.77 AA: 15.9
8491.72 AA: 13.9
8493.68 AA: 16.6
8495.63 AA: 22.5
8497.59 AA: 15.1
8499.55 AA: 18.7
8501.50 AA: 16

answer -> 3.8 AA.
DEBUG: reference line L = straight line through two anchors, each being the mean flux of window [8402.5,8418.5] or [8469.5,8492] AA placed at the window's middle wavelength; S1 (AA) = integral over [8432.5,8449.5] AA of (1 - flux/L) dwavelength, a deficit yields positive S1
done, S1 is -1.8 AA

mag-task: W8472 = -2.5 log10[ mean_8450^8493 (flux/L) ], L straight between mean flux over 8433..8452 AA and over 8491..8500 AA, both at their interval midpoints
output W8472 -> 0.19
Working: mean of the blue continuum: 17.6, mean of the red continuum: 17.4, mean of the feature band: 14.6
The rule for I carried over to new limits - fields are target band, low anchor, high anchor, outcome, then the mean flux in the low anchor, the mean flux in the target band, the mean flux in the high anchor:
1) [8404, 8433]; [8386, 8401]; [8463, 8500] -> -1.8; 14.8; 15.9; 15.5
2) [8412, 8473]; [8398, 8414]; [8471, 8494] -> 4.6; 16.9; 15.3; 16.2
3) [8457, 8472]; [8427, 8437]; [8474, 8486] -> 3.1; 17.9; 13.6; 16.7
